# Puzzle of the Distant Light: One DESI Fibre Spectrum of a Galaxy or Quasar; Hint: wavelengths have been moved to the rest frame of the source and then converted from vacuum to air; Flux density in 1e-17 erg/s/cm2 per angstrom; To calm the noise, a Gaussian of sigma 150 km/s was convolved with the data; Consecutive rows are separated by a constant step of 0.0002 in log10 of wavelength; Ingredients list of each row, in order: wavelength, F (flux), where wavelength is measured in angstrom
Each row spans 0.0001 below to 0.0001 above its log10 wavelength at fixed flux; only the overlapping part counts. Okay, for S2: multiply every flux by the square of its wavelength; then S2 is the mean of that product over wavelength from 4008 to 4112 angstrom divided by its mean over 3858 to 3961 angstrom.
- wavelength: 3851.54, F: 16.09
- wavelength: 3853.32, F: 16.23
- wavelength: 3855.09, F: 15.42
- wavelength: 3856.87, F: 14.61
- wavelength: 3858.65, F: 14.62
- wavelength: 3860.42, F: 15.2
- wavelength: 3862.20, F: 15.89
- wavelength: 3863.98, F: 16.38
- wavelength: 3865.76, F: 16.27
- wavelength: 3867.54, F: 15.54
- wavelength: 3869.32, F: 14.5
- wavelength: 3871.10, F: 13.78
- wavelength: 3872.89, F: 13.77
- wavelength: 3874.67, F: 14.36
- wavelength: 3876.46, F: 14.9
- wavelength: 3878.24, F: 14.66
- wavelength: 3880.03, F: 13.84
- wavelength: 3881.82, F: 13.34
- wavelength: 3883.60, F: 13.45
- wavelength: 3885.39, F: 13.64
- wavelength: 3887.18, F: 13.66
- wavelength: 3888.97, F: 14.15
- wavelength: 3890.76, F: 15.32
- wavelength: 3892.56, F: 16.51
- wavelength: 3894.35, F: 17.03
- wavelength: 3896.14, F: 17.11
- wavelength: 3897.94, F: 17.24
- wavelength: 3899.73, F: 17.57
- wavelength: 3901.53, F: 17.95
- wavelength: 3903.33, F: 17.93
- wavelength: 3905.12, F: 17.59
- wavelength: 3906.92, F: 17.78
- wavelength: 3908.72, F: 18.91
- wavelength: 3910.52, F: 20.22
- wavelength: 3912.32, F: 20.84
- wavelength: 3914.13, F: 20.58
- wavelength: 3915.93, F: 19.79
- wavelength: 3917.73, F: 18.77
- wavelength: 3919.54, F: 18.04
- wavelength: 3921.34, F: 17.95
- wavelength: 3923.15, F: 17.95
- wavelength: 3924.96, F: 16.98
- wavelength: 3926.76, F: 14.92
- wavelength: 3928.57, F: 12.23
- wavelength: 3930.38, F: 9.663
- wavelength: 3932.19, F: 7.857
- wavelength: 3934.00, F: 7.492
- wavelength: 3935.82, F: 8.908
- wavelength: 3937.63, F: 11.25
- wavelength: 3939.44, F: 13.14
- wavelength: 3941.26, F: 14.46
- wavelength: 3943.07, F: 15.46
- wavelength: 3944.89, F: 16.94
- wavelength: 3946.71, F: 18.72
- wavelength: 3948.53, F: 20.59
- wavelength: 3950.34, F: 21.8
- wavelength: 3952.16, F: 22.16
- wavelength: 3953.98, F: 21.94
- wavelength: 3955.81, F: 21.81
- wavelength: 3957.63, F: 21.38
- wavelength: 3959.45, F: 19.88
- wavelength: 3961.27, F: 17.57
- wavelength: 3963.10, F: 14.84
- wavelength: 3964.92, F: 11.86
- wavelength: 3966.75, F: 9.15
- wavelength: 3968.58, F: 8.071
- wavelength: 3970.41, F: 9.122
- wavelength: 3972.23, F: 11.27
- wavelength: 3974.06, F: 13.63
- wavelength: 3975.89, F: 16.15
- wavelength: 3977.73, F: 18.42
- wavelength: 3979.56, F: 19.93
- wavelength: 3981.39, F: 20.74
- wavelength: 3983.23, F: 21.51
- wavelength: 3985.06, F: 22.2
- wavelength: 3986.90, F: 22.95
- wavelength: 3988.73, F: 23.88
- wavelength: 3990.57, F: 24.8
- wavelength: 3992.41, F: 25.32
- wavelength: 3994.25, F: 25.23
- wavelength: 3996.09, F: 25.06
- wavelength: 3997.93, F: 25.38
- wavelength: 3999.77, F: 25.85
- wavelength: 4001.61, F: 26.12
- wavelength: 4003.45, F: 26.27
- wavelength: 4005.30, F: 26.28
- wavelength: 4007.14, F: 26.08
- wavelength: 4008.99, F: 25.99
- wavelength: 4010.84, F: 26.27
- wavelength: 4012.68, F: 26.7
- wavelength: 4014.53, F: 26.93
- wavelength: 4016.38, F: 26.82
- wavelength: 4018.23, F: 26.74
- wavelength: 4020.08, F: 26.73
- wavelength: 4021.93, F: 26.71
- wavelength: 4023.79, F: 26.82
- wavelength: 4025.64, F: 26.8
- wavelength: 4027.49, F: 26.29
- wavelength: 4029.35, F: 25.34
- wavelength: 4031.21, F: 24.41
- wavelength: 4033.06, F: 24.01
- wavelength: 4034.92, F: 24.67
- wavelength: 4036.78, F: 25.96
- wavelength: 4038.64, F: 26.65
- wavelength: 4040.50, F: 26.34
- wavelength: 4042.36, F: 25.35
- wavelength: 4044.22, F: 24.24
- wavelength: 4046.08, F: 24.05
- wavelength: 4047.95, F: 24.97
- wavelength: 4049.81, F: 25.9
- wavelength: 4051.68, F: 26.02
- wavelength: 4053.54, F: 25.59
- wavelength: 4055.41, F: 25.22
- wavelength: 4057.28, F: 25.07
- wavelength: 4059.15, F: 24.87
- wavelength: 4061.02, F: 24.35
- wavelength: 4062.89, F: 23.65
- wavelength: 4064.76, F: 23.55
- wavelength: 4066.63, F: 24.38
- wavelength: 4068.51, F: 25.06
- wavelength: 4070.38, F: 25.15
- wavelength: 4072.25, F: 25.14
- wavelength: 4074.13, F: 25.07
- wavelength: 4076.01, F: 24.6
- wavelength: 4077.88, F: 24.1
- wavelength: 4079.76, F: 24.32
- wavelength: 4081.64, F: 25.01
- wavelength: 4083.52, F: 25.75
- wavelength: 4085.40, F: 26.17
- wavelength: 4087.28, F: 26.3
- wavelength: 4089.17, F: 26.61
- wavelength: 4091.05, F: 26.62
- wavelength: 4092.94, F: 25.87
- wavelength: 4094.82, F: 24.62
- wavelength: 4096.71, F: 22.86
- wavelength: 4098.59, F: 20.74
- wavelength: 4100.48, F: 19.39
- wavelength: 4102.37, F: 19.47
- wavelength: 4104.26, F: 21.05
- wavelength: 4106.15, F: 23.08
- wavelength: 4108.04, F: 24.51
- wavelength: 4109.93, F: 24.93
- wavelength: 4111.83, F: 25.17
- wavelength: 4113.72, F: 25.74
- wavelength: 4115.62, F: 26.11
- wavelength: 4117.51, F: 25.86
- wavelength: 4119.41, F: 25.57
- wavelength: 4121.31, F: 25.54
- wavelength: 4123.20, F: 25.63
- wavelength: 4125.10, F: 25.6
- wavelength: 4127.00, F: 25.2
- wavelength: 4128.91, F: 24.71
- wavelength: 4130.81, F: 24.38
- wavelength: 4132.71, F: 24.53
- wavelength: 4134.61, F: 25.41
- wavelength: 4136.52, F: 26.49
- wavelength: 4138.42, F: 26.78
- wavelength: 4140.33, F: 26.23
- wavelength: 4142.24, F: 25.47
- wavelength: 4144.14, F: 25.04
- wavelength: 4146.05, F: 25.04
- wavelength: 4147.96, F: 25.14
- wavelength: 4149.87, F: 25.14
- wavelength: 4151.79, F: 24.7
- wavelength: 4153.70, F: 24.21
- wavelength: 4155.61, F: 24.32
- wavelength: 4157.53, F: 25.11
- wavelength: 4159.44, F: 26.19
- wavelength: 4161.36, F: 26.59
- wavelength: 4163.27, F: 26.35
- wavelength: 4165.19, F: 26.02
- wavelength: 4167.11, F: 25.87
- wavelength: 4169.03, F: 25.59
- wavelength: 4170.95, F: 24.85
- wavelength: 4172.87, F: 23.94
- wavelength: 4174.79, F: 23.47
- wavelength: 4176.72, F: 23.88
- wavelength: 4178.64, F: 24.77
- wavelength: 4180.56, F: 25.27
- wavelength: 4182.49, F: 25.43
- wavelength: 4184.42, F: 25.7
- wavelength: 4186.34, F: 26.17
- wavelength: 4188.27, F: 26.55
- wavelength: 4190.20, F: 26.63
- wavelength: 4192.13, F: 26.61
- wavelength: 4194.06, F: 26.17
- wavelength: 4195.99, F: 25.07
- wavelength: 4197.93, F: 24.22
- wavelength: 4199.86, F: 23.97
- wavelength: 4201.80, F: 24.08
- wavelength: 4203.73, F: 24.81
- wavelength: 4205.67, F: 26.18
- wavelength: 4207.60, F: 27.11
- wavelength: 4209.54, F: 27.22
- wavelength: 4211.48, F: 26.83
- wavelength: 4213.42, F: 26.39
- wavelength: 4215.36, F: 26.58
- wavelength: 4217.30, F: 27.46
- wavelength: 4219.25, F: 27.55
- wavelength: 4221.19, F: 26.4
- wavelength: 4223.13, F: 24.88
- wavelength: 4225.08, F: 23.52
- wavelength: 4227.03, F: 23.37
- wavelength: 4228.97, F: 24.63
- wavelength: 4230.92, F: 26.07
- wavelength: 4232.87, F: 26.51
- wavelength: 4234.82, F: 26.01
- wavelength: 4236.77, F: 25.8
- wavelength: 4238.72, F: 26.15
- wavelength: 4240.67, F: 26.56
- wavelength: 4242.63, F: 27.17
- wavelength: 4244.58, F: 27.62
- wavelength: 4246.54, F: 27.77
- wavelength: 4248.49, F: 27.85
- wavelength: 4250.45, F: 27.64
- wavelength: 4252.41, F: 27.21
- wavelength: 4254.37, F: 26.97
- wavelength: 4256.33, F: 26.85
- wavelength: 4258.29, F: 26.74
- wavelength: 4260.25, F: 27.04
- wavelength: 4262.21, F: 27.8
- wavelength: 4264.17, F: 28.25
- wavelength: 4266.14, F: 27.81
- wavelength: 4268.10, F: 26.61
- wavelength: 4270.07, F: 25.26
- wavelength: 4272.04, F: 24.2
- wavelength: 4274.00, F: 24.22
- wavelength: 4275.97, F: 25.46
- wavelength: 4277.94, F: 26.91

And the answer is 1.66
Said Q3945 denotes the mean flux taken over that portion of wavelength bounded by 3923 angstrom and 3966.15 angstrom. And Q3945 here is 15.7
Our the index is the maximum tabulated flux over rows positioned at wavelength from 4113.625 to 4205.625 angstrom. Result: 26.78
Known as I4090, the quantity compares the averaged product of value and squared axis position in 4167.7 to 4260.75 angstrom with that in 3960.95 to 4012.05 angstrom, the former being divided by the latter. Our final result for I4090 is 1.42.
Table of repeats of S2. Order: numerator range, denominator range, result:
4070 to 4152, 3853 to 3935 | 1.76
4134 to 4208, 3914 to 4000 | 1.61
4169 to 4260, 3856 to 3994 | 1.81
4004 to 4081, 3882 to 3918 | 1.59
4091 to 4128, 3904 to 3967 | 1.58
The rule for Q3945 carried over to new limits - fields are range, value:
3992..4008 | 25.8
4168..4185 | 24.7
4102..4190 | 25.1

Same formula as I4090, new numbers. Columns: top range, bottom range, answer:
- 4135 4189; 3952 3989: 1.61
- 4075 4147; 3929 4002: 1.50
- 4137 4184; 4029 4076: 1.06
